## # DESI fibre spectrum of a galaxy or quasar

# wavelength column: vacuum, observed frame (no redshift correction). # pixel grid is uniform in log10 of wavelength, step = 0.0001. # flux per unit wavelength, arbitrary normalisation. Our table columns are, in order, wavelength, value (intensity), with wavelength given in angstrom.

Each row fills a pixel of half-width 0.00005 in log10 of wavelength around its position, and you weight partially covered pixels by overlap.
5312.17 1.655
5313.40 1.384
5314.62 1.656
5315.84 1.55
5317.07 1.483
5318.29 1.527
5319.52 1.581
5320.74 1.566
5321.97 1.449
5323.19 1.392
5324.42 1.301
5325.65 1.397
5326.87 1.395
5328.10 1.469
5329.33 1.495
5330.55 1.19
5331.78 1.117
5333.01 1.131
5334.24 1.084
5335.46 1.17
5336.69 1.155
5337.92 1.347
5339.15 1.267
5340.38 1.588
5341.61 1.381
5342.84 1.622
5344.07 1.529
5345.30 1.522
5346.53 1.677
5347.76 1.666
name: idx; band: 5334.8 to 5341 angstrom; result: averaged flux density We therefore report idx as 1.3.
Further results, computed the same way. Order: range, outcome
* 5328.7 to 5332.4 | 1.27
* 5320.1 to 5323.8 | 1.47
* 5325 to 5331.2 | 1.39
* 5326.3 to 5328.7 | 1.43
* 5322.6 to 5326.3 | 1.36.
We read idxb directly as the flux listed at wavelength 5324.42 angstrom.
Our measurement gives 1.301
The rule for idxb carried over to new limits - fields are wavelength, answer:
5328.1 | 1.469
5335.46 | 1.17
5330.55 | 1.19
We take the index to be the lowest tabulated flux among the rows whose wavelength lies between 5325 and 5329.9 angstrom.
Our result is 1.395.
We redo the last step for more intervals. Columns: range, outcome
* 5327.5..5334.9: 1.084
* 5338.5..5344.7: 1.267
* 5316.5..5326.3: 1.301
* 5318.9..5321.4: 1.566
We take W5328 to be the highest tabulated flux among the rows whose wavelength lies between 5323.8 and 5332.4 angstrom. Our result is 1.495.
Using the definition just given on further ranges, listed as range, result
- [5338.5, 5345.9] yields 1.622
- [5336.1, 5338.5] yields 1.347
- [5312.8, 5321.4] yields 1.656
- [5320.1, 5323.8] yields 1.566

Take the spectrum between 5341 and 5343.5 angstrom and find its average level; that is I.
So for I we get 1.5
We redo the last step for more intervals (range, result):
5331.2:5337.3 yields 1.13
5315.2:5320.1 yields 1.53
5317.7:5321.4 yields 1.55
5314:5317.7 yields 1.56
